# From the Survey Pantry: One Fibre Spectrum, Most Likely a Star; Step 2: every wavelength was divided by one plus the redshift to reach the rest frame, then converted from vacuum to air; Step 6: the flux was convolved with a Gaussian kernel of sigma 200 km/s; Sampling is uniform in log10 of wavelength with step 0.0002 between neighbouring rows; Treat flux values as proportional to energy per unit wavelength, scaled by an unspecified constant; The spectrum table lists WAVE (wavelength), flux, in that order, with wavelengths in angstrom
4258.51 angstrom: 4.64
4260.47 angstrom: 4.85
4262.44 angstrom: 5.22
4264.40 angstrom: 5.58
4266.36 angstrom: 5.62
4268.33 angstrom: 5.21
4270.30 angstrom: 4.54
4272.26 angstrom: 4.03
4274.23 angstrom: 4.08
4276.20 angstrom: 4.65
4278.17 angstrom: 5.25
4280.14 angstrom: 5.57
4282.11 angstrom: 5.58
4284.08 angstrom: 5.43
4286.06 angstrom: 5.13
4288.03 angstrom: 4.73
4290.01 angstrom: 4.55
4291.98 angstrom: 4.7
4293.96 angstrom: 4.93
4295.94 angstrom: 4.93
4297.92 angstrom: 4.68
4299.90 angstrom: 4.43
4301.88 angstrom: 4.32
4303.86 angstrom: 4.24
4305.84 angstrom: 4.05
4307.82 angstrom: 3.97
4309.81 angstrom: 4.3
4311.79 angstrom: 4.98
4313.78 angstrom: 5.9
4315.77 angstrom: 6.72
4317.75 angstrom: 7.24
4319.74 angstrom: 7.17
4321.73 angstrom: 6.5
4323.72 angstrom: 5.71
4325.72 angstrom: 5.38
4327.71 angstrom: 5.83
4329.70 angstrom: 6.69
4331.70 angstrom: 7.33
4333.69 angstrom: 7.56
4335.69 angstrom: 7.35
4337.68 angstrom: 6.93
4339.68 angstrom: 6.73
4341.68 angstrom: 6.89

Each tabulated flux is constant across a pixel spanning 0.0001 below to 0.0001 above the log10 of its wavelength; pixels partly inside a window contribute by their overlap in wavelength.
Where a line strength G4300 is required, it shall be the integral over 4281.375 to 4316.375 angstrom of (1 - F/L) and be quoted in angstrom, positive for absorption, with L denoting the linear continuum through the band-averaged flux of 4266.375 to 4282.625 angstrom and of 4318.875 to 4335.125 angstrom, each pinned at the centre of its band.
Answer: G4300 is 4.9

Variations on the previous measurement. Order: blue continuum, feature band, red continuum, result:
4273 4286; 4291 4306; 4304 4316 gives 1.1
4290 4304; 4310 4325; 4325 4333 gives -1.1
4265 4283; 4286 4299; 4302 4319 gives 0.7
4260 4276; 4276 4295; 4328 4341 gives 1.3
